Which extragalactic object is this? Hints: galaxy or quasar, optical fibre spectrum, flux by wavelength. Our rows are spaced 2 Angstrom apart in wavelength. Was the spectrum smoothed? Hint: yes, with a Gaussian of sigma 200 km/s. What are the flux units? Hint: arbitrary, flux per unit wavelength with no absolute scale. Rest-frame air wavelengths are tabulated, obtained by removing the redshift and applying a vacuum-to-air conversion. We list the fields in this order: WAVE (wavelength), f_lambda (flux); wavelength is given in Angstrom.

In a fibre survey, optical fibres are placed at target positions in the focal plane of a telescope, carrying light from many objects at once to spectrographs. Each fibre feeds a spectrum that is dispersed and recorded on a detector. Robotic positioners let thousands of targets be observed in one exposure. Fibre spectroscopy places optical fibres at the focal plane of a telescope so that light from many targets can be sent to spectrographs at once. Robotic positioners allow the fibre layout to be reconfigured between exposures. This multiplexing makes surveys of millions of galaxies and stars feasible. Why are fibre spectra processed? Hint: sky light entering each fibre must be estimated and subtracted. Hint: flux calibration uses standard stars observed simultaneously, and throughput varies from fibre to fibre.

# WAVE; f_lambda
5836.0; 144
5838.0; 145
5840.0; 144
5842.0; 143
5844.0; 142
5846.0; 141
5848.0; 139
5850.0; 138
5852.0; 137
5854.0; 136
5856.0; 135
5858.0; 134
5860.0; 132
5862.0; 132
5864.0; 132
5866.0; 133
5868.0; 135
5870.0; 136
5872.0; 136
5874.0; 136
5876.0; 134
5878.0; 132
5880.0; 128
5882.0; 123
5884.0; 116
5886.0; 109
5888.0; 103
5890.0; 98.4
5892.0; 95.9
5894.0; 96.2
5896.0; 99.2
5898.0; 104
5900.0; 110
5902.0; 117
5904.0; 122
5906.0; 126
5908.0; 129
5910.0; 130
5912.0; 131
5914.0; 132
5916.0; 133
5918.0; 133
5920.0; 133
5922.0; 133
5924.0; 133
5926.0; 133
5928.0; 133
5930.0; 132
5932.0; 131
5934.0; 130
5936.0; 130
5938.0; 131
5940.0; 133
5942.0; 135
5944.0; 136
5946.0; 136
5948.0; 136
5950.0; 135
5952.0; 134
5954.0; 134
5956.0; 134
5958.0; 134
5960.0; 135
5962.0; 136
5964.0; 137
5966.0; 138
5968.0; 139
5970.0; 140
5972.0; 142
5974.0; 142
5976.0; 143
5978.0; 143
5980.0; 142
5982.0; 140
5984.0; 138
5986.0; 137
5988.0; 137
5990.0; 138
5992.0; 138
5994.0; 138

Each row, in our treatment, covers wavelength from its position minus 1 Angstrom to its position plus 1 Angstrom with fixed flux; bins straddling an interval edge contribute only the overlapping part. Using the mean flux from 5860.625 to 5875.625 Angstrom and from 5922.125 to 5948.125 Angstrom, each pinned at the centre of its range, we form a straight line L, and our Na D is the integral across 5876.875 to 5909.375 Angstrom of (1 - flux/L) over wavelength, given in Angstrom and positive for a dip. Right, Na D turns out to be 4.96 Angstrom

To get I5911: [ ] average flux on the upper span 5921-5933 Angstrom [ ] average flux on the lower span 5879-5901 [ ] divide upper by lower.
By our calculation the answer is 1.2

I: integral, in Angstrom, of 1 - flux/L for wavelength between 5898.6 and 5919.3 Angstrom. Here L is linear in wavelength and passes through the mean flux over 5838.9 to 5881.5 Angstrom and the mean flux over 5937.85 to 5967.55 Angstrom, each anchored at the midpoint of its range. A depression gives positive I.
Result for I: 1.45 Angstrom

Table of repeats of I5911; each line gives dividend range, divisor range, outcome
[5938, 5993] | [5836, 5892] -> 1.05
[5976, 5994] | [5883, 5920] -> 1.20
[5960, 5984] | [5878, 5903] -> 1.28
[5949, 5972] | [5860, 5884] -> 1.03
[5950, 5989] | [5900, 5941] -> 1.06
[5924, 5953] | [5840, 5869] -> 0.98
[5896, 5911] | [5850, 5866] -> 0.88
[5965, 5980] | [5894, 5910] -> 1.23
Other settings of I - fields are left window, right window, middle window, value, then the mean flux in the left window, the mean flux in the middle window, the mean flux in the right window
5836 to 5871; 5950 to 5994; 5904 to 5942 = 1.8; 137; 131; 138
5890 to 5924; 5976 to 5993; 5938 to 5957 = -0.7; 120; 135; 139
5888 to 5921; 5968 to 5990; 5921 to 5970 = -1.6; 118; 134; 140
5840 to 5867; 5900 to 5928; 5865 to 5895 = 2.9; 137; 121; 129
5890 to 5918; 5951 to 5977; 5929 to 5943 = -0.4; 117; 132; 138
